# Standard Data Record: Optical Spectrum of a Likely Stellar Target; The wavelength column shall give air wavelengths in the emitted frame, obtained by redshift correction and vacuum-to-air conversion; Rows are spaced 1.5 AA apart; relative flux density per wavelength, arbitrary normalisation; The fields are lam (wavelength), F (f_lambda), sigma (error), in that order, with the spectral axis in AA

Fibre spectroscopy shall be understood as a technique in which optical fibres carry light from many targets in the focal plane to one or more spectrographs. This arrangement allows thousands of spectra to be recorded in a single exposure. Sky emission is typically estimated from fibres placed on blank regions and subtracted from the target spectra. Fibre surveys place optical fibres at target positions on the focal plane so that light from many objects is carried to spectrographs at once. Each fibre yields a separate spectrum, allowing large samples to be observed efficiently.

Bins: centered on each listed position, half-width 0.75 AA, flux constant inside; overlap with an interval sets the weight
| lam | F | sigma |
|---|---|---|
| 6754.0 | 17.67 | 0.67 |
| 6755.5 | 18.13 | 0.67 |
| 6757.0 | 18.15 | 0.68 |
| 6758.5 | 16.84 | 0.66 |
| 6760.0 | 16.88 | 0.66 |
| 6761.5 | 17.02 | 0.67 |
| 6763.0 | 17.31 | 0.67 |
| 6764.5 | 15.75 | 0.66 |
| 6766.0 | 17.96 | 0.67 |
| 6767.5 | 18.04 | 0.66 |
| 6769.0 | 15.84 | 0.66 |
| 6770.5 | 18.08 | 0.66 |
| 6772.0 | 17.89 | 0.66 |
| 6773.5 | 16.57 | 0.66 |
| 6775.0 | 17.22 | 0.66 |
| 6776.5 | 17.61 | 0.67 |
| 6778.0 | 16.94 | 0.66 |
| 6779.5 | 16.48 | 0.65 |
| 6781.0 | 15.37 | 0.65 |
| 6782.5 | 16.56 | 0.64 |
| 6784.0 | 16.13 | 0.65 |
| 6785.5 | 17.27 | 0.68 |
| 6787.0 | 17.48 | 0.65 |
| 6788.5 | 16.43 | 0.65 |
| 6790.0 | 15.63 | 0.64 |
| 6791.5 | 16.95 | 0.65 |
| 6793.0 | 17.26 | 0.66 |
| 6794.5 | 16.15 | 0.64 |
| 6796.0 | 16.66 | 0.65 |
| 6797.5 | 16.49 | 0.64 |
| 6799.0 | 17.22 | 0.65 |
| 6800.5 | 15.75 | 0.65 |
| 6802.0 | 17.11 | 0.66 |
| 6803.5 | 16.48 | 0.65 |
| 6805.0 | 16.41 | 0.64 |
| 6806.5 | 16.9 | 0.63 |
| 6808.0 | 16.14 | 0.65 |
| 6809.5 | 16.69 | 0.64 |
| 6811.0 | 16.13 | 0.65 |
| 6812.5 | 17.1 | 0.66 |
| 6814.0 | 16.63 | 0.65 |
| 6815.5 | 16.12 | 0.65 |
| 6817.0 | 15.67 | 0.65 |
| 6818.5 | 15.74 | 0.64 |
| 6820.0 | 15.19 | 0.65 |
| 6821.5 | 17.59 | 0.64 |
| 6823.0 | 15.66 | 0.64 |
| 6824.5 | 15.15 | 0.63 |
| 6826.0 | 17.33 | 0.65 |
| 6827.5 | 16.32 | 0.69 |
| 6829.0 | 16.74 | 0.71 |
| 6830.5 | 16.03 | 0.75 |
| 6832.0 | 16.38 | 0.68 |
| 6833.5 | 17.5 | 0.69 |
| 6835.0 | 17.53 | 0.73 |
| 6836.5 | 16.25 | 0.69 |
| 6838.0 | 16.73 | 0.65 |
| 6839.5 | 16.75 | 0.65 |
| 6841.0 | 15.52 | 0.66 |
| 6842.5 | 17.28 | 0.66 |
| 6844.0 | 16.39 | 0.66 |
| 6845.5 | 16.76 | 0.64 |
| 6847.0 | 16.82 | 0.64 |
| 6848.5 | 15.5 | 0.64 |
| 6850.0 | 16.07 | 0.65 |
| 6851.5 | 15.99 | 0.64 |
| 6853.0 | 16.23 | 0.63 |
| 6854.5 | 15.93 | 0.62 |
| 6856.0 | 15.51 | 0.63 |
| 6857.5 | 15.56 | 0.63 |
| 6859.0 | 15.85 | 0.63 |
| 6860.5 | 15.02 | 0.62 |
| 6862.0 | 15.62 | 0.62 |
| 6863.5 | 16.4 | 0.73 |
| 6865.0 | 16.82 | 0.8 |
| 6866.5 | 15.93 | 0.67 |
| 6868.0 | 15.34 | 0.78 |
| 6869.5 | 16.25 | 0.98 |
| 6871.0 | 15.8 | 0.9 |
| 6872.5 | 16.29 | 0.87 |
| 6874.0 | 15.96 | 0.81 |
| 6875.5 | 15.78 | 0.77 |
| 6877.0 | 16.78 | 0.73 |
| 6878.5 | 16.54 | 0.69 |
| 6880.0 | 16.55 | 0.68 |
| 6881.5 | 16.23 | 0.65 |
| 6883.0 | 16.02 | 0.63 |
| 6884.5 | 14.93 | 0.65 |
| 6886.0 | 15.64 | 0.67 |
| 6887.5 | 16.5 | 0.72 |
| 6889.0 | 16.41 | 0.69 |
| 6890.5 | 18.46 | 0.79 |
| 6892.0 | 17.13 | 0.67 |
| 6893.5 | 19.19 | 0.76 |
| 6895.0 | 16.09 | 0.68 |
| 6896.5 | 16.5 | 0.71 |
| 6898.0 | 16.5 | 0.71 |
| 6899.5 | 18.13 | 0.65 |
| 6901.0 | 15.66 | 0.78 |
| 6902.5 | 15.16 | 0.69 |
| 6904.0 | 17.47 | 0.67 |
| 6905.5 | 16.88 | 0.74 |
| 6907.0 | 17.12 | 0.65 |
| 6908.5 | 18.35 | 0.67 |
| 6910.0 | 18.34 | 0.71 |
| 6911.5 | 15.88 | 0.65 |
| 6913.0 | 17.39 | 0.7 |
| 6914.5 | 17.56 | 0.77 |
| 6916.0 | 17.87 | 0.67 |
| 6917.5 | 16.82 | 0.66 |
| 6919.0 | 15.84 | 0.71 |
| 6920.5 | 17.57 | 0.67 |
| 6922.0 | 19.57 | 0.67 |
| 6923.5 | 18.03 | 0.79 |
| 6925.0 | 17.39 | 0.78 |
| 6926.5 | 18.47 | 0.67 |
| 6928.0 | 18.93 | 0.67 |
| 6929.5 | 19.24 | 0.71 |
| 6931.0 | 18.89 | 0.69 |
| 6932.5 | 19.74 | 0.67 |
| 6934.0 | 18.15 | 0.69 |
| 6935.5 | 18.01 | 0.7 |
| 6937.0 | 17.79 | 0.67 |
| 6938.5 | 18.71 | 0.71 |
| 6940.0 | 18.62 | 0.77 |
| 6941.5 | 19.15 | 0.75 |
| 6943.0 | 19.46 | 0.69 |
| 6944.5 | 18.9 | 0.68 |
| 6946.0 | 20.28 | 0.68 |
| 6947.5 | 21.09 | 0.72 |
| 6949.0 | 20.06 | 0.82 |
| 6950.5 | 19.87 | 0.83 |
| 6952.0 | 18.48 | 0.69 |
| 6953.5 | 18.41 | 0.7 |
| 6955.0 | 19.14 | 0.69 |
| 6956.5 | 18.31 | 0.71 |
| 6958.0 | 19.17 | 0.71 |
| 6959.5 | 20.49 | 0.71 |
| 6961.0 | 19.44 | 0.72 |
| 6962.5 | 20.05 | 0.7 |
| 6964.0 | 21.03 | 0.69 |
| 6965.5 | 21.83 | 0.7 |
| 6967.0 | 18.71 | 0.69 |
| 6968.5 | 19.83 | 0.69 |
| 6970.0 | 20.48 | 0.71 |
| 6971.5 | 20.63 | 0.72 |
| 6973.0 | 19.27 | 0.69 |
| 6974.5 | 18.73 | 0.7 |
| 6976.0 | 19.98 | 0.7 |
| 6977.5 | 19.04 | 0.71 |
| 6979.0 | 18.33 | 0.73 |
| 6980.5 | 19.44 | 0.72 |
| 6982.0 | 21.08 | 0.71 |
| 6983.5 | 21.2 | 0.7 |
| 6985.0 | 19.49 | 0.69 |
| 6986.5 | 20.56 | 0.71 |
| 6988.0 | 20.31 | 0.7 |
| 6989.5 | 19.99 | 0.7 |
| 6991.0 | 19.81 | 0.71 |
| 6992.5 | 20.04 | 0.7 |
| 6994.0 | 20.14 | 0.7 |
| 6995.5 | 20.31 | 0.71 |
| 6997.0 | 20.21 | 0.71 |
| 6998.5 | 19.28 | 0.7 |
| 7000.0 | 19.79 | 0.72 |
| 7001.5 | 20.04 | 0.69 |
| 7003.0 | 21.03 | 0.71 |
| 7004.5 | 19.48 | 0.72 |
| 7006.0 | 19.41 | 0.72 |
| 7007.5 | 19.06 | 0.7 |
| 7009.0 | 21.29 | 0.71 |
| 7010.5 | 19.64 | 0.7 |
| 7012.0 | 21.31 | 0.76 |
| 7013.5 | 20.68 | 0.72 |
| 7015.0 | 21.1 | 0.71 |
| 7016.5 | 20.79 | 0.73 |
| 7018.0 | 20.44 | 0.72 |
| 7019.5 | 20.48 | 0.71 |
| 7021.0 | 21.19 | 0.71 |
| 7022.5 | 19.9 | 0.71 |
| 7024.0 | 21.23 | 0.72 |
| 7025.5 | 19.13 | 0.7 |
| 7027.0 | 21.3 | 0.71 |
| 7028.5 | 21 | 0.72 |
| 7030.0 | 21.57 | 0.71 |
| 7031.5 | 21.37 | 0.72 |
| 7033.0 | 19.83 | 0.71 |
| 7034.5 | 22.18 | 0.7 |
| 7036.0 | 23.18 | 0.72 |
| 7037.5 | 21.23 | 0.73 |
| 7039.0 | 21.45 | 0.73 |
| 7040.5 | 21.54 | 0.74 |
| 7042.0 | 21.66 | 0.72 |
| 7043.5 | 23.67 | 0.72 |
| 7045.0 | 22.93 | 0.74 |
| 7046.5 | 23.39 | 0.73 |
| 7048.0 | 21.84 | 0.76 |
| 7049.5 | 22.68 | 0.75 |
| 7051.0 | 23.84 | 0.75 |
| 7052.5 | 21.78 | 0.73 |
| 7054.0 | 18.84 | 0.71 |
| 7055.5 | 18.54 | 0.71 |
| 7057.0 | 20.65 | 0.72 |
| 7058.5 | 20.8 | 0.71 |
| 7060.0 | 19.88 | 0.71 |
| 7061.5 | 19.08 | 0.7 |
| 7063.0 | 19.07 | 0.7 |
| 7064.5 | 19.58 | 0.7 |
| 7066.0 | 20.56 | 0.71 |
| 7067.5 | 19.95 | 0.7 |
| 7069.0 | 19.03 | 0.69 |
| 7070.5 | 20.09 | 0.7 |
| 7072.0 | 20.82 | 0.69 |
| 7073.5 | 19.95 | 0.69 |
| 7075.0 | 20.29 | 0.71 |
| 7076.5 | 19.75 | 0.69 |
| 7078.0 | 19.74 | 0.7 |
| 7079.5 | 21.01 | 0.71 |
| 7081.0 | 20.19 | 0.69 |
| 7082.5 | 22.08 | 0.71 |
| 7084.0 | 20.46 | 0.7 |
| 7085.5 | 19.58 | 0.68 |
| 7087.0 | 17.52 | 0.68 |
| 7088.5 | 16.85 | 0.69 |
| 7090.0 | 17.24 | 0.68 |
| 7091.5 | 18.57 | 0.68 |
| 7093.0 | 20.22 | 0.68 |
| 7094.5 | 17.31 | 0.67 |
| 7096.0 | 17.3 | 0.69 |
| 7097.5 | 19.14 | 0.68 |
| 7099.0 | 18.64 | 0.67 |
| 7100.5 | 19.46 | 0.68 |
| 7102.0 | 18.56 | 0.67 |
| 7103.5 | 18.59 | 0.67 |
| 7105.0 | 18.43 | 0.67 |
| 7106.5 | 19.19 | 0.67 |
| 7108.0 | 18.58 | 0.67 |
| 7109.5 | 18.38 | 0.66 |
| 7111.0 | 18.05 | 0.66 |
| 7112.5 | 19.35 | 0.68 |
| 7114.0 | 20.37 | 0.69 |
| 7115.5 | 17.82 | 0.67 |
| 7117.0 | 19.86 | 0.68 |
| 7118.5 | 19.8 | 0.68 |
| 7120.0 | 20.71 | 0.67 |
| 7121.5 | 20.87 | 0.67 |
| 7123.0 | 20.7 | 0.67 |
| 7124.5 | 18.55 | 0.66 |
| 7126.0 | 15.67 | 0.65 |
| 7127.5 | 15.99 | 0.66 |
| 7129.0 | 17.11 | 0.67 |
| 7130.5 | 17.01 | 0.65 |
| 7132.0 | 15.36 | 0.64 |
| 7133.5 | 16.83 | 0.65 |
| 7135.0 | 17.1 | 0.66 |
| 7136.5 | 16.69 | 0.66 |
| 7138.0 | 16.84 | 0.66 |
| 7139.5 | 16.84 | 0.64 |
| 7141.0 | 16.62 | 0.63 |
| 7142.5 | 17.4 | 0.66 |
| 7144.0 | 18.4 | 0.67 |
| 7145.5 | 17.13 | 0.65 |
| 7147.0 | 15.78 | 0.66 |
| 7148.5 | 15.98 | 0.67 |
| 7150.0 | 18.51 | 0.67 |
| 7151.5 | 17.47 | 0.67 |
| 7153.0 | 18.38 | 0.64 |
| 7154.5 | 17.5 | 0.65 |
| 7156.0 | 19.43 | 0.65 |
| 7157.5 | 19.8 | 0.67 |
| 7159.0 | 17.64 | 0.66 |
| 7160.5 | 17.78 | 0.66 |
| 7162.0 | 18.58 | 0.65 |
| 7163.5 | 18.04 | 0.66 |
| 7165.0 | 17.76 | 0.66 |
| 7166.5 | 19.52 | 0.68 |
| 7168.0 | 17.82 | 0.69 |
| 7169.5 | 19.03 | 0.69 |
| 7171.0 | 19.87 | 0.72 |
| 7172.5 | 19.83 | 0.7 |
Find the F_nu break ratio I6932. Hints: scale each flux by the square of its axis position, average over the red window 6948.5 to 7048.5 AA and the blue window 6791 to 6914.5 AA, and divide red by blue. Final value 1.29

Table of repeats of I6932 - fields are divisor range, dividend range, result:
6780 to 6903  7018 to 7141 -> 1.28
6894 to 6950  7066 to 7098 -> 1.13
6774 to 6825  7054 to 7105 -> 1.27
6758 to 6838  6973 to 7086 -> 1.32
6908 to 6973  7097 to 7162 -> 1.01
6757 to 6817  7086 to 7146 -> 1.19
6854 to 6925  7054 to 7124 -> 1.23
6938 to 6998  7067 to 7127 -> 1.01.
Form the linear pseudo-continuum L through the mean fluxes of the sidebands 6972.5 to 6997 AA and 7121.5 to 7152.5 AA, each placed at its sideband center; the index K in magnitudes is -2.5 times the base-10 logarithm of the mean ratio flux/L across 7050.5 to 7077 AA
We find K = -0.091 mag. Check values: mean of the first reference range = 19.9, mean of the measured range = 20.1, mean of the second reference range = 17.2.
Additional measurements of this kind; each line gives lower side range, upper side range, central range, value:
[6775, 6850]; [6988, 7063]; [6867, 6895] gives 0.09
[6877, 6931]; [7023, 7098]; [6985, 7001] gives -0.06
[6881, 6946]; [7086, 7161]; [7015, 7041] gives -0.18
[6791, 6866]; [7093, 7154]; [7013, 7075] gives -0.19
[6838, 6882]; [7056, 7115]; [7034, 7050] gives -0.19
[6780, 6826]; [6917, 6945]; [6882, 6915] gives 0.06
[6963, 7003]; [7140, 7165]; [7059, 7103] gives -0.04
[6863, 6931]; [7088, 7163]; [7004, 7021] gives -0.16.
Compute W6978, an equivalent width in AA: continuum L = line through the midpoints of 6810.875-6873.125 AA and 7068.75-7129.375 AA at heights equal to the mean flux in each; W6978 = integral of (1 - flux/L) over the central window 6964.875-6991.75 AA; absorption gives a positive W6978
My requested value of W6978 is -3.3 AA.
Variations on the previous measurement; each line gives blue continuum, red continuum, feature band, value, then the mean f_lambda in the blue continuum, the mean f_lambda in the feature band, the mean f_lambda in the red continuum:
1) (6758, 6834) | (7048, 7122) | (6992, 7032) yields -3.3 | 16.6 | 20.4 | 19.6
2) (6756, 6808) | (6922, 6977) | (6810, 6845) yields 2.2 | 16.8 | 16.4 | 19.3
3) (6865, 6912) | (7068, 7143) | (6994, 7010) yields -2.1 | 16.6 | 20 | 18.7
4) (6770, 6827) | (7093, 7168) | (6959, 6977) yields -2.8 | 16.6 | 20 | 18.1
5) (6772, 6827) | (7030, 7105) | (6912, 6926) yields 0.5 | 16.5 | 17.5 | 20.2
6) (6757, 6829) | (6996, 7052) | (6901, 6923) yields 2.0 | 16.7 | 17.2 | 21.1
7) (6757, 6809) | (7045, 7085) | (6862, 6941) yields 5.4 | 16.8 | 17.1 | 20.6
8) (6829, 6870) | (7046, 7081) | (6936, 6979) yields -2.7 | 16.2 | 19.5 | 20.5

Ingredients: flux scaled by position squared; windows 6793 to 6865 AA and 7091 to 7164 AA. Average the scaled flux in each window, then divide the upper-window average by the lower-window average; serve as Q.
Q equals 1.21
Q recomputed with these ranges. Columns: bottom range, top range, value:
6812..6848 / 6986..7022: 1.29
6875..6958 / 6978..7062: 1.20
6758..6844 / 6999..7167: 1.27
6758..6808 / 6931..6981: 1.21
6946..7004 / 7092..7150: 0.95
